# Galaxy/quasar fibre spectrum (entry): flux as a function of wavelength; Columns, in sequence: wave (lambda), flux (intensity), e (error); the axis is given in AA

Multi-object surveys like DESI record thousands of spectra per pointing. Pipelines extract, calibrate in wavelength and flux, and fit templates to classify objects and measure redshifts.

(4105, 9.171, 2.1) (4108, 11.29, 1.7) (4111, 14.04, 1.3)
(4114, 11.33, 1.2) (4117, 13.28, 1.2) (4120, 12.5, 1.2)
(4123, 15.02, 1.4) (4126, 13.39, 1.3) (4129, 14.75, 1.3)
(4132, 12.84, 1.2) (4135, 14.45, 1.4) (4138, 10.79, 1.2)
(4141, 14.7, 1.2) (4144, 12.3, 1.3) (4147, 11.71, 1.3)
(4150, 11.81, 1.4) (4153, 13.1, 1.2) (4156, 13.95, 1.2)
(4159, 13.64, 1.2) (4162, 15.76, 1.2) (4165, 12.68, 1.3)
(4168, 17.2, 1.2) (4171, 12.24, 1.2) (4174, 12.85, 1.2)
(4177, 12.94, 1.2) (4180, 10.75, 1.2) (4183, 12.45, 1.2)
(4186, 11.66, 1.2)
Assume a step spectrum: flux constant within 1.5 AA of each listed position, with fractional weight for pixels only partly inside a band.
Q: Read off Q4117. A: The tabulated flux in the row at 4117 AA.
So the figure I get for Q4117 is 13.28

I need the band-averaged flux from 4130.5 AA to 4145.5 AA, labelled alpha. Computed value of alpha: 13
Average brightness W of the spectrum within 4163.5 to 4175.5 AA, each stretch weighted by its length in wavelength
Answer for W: 13.7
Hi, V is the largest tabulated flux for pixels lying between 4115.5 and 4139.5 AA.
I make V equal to 15.02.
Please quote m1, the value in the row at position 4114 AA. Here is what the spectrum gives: 11.33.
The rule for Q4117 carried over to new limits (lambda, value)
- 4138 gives 10.79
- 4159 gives 13.64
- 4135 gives 14.45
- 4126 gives 13.39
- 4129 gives 14.75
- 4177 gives 12.94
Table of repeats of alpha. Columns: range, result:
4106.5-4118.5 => 12.5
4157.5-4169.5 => 14.8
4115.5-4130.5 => 13.8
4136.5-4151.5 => 12.3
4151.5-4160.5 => 13.6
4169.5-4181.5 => 12.2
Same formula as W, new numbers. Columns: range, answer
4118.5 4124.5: 13.8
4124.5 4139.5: 13.2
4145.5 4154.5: 12.2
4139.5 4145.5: 13.5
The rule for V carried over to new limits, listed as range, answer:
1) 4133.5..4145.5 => 14.7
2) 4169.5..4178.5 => 12.94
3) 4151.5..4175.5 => 17.2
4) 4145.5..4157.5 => 13.95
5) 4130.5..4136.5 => 14.45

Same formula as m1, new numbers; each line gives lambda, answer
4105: 9.171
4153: 13.1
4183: 12.45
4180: 10.75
